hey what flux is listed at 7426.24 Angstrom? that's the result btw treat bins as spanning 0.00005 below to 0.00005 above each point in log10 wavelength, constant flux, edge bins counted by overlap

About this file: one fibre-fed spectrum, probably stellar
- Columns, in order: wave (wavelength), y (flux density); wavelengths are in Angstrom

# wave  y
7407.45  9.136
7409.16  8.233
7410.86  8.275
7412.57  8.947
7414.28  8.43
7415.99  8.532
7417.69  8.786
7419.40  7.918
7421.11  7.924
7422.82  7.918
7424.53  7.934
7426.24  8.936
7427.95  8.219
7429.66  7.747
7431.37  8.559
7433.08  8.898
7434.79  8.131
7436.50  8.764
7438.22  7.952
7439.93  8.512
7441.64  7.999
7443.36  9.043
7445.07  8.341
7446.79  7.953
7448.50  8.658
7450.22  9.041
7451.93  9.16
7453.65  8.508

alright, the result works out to 8.936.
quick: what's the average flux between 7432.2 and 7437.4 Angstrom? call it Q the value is 8.59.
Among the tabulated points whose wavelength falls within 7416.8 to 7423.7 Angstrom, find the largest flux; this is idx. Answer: 8.786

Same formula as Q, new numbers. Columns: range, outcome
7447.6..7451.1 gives 8.85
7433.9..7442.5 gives 8.27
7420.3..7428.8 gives 8.19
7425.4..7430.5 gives 8.3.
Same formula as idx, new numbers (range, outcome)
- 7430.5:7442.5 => 8.898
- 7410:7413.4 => 8.947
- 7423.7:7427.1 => 8.936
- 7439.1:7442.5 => 8.512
